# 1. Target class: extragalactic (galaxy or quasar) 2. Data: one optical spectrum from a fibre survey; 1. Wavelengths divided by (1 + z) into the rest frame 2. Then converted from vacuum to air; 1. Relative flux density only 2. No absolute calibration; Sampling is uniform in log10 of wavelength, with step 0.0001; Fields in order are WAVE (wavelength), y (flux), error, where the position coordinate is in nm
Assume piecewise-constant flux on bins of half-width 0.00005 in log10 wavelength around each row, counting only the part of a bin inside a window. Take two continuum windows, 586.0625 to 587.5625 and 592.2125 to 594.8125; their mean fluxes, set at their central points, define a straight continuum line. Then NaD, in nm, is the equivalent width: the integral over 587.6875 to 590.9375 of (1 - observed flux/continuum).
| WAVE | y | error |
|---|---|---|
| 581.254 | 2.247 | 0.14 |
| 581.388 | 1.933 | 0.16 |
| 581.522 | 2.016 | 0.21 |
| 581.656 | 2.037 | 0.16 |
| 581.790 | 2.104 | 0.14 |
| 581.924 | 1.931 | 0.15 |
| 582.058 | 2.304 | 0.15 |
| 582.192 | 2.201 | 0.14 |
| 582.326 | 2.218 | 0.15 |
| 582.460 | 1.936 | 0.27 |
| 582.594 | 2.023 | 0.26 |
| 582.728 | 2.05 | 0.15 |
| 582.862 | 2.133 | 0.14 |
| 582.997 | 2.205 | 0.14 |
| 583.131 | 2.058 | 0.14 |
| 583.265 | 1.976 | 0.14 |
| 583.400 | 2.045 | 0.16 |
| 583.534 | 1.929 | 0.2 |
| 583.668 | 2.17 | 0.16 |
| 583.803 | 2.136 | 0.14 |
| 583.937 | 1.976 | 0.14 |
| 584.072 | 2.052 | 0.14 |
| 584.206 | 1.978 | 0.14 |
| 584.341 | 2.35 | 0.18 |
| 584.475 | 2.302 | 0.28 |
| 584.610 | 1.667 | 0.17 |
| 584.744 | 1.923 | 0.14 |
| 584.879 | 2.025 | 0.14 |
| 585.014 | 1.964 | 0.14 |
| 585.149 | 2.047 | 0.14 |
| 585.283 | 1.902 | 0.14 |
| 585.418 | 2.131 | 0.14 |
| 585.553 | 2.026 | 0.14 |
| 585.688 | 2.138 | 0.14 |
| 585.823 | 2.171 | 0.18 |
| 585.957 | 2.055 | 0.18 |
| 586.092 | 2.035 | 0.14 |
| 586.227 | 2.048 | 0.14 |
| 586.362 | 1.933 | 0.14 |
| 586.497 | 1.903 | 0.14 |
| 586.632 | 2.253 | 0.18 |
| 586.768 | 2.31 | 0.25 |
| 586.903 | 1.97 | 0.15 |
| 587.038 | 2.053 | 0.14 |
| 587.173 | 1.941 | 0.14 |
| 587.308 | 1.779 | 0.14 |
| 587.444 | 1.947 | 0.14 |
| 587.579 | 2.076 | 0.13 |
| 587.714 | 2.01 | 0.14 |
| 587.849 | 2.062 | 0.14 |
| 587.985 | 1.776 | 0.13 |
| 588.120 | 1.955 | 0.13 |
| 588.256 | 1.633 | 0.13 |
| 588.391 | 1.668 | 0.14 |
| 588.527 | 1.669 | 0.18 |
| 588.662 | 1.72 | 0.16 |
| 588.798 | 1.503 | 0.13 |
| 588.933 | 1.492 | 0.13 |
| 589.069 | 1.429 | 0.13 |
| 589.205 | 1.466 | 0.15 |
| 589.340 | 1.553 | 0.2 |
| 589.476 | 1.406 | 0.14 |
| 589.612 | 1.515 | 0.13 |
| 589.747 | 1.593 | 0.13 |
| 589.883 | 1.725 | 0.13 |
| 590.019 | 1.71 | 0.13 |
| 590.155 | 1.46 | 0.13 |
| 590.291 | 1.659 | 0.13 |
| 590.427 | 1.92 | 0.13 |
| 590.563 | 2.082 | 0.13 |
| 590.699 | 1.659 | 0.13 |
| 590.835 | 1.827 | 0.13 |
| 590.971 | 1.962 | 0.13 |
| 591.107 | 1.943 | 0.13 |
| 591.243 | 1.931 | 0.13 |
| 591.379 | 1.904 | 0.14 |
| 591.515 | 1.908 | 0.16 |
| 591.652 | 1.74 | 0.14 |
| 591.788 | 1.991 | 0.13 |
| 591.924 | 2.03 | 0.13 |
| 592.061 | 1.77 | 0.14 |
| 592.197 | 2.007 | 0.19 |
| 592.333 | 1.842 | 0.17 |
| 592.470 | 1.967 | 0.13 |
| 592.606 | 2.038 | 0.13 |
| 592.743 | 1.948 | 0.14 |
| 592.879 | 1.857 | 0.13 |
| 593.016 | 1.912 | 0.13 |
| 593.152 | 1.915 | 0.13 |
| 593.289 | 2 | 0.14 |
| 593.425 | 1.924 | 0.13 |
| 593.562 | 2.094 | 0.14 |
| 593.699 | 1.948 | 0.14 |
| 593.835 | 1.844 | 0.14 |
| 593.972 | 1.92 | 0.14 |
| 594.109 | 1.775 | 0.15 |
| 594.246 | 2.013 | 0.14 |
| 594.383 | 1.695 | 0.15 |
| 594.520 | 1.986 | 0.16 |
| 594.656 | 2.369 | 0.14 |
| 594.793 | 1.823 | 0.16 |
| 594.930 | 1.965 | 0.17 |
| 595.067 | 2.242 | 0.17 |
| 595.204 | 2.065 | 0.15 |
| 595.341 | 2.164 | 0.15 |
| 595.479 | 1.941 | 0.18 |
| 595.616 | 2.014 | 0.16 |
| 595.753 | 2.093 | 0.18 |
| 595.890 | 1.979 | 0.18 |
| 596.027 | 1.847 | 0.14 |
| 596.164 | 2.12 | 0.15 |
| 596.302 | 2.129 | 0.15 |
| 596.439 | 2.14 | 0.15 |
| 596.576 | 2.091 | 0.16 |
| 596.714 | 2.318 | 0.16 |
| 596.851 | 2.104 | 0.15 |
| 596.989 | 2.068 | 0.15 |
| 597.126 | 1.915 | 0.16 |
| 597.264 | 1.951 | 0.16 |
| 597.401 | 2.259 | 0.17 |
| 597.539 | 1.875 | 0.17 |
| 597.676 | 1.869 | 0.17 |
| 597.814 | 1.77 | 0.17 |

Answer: 0.50 nm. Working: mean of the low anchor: 2.02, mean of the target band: 1.69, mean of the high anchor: 1.94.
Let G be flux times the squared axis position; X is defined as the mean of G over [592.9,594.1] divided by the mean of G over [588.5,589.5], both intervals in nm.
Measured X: 1.3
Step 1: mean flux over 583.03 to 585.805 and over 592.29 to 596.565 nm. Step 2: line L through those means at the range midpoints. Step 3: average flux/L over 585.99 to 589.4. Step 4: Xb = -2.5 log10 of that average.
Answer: 0.10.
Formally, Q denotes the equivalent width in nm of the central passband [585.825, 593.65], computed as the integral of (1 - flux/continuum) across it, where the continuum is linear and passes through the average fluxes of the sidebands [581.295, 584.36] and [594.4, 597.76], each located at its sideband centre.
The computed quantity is 0.79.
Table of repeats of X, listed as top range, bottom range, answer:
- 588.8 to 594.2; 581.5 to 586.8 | 0.90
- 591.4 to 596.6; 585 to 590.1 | 1.09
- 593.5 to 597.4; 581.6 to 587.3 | 1.02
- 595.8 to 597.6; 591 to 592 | 1.09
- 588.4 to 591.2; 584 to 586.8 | 0.82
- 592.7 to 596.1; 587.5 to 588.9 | 1.12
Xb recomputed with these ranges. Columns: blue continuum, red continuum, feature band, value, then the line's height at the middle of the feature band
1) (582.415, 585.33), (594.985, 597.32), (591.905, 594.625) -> 0.07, 2.06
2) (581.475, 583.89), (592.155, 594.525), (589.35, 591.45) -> 0.13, 1.97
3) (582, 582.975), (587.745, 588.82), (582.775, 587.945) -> -0.05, 1.95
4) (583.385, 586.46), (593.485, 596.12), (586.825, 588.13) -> 0.04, 2.03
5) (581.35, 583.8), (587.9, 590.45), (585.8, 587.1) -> -0.15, 1.81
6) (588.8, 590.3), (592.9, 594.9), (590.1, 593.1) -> -0.09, 1.73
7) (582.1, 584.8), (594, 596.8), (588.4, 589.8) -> 0.31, 2.05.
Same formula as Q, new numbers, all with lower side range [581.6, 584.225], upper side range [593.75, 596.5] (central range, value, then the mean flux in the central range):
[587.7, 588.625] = 0.11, 1.81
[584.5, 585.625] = 0.05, 1.97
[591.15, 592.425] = 0.08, 1.9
